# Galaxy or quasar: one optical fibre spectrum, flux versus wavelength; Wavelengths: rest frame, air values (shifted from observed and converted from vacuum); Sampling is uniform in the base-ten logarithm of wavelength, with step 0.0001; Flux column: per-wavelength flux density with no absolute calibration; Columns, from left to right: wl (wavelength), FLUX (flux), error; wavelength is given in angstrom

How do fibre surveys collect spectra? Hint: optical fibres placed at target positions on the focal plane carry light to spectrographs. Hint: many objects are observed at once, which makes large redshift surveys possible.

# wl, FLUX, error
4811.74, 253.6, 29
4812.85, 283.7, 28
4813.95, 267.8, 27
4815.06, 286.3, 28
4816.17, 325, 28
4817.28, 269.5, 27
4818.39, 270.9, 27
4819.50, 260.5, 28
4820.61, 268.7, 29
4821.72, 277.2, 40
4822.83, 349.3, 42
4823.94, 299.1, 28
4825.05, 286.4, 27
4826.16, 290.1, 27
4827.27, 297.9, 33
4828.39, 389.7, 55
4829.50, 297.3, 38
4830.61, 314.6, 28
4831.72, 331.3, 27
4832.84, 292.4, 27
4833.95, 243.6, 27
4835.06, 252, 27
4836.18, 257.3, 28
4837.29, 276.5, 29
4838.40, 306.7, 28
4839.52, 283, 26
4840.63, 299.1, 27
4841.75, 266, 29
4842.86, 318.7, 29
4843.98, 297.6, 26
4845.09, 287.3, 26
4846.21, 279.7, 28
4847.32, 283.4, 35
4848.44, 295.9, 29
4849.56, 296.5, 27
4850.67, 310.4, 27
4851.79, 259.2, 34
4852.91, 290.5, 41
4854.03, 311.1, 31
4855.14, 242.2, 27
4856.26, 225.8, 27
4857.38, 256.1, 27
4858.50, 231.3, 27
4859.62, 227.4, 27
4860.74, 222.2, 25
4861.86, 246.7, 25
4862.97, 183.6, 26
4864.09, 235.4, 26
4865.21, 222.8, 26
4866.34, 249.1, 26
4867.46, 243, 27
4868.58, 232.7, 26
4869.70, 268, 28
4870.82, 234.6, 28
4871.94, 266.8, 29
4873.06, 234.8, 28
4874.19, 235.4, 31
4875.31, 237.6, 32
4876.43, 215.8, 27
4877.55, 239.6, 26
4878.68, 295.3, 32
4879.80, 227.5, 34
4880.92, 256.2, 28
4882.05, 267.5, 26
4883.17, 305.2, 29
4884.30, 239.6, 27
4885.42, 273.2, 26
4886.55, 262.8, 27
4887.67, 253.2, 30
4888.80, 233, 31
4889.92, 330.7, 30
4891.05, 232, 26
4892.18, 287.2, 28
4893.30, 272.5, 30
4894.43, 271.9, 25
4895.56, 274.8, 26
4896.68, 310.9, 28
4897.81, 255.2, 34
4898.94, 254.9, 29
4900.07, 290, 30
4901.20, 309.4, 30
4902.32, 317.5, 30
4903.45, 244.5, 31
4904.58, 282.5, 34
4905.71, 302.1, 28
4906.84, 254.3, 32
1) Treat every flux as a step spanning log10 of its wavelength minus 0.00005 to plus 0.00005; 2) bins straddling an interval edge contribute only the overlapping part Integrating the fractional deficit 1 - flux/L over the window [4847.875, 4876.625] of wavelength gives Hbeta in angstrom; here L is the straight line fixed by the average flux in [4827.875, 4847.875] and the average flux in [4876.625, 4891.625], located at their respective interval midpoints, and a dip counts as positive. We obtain 2.8 angstrom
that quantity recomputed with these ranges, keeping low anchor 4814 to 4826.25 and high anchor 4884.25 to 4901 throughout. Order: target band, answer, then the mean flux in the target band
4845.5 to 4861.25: 0.77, 267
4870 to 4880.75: 1.22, 244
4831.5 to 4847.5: -0.01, 284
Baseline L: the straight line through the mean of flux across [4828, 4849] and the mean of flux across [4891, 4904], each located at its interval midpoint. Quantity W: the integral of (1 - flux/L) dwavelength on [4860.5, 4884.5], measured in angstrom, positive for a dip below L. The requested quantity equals 3.4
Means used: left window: 293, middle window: 244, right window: 279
